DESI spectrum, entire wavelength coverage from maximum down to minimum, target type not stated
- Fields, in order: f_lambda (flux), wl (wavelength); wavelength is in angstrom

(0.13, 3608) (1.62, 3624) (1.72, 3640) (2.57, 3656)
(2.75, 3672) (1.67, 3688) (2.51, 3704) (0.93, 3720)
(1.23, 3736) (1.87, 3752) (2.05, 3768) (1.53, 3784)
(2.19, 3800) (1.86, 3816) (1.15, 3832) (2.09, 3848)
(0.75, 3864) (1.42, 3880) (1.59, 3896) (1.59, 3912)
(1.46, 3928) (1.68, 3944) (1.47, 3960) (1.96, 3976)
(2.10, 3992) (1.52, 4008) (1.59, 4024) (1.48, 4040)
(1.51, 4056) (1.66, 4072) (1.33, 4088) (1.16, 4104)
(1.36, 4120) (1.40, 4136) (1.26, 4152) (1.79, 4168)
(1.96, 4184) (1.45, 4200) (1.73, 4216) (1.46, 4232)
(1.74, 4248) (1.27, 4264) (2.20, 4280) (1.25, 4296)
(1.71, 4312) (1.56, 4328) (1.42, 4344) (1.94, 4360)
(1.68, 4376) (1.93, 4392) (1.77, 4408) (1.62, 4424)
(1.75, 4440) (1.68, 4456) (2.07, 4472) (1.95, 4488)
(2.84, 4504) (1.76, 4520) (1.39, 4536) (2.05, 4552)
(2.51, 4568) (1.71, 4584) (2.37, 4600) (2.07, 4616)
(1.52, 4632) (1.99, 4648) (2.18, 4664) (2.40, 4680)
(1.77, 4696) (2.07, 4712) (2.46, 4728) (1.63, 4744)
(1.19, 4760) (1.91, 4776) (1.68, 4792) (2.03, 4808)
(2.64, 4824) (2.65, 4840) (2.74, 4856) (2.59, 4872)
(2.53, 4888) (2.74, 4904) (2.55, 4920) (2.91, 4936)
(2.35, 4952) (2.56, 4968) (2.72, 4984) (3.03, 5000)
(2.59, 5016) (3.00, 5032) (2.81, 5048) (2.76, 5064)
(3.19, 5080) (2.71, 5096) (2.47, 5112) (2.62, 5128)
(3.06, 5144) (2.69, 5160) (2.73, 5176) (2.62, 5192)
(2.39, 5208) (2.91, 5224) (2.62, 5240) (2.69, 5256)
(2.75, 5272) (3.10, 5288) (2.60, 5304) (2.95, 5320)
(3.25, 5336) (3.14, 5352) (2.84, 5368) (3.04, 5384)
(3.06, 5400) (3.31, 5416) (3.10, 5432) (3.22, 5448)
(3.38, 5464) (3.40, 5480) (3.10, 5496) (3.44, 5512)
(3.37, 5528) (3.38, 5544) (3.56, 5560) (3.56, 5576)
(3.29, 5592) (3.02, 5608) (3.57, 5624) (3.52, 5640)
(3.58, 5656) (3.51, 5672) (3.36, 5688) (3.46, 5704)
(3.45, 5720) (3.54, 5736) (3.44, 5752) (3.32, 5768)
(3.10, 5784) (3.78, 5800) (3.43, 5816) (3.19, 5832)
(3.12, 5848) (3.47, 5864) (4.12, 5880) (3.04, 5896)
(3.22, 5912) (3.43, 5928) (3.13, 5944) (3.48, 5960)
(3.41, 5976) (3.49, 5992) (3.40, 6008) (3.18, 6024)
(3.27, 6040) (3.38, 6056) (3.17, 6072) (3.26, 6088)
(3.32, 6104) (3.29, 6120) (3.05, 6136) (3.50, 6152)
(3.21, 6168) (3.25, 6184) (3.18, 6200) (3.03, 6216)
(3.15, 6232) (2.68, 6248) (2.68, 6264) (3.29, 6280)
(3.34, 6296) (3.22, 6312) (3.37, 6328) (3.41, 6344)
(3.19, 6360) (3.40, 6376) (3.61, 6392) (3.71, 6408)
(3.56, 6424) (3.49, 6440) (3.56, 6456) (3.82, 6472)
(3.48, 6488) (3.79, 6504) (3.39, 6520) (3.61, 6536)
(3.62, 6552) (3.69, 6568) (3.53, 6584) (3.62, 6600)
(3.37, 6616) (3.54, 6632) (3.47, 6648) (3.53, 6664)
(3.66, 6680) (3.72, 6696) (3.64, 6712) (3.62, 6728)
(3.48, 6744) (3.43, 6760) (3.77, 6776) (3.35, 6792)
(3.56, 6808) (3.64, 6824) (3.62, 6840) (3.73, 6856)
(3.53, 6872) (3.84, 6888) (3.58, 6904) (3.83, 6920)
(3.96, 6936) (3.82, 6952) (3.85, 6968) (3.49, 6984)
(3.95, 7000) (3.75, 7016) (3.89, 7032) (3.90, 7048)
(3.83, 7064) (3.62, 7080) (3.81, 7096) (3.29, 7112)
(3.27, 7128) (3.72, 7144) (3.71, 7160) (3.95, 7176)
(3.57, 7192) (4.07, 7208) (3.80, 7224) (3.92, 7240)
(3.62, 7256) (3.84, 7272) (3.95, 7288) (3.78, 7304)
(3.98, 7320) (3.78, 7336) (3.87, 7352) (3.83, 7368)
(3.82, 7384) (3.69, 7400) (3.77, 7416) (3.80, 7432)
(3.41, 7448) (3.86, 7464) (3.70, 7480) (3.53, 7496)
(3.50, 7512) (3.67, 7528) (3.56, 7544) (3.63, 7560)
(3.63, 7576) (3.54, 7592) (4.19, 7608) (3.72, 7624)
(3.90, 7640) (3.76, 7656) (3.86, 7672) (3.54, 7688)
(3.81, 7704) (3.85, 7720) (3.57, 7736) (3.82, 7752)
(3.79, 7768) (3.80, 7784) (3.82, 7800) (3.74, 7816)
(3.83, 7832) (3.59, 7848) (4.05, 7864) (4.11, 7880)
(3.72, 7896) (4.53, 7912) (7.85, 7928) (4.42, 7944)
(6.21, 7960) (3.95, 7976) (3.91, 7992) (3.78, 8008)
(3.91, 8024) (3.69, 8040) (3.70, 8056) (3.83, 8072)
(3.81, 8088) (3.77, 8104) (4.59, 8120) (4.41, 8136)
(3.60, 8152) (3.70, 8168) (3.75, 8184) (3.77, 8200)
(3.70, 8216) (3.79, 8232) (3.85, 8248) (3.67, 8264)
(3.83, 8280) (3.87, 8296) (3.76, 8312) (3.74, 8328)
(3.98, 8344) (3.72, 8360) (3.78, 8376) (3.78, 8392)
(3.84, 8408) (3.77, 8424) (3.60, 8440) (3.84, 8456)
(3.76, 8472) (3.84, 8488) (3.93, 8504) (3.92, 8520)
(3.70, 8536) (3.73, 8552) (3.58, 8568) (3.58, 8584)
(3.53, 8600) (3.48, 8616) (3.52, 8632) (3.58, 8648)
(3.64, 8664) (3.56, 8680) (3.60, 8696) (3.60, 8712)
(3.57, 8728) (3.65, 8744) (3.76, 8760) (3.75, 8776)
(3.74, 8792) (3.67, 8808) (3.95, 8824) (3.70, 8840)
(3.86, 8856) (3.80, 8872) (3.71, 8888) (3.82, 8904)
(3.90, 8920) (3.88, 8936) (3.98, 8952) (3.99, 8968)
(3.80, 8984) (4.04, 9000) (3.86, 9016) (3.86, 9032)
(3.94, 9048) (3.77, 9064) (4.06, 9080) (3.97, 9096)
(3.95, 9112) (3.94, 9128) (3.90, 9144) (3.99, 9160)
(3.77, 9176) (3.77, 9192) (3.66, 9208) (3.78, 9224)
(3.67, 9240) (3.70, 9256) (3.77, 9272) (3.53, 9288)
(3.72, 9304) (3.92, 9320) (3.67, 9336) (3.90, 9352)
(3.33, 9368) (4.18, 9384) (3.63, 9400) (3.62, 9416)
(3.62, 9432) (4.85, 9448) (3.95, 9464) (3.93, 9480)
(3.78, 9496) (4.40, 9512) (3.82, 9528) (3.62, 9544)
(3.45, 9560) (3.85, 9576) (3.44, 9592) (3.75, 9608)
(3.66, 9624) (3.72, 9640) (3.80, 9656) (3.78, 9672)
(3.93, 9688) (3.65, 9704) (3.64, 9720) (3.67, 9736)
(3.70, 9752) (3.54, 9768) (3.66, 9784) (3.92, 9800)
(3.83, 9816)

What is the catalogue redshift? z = 0.21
